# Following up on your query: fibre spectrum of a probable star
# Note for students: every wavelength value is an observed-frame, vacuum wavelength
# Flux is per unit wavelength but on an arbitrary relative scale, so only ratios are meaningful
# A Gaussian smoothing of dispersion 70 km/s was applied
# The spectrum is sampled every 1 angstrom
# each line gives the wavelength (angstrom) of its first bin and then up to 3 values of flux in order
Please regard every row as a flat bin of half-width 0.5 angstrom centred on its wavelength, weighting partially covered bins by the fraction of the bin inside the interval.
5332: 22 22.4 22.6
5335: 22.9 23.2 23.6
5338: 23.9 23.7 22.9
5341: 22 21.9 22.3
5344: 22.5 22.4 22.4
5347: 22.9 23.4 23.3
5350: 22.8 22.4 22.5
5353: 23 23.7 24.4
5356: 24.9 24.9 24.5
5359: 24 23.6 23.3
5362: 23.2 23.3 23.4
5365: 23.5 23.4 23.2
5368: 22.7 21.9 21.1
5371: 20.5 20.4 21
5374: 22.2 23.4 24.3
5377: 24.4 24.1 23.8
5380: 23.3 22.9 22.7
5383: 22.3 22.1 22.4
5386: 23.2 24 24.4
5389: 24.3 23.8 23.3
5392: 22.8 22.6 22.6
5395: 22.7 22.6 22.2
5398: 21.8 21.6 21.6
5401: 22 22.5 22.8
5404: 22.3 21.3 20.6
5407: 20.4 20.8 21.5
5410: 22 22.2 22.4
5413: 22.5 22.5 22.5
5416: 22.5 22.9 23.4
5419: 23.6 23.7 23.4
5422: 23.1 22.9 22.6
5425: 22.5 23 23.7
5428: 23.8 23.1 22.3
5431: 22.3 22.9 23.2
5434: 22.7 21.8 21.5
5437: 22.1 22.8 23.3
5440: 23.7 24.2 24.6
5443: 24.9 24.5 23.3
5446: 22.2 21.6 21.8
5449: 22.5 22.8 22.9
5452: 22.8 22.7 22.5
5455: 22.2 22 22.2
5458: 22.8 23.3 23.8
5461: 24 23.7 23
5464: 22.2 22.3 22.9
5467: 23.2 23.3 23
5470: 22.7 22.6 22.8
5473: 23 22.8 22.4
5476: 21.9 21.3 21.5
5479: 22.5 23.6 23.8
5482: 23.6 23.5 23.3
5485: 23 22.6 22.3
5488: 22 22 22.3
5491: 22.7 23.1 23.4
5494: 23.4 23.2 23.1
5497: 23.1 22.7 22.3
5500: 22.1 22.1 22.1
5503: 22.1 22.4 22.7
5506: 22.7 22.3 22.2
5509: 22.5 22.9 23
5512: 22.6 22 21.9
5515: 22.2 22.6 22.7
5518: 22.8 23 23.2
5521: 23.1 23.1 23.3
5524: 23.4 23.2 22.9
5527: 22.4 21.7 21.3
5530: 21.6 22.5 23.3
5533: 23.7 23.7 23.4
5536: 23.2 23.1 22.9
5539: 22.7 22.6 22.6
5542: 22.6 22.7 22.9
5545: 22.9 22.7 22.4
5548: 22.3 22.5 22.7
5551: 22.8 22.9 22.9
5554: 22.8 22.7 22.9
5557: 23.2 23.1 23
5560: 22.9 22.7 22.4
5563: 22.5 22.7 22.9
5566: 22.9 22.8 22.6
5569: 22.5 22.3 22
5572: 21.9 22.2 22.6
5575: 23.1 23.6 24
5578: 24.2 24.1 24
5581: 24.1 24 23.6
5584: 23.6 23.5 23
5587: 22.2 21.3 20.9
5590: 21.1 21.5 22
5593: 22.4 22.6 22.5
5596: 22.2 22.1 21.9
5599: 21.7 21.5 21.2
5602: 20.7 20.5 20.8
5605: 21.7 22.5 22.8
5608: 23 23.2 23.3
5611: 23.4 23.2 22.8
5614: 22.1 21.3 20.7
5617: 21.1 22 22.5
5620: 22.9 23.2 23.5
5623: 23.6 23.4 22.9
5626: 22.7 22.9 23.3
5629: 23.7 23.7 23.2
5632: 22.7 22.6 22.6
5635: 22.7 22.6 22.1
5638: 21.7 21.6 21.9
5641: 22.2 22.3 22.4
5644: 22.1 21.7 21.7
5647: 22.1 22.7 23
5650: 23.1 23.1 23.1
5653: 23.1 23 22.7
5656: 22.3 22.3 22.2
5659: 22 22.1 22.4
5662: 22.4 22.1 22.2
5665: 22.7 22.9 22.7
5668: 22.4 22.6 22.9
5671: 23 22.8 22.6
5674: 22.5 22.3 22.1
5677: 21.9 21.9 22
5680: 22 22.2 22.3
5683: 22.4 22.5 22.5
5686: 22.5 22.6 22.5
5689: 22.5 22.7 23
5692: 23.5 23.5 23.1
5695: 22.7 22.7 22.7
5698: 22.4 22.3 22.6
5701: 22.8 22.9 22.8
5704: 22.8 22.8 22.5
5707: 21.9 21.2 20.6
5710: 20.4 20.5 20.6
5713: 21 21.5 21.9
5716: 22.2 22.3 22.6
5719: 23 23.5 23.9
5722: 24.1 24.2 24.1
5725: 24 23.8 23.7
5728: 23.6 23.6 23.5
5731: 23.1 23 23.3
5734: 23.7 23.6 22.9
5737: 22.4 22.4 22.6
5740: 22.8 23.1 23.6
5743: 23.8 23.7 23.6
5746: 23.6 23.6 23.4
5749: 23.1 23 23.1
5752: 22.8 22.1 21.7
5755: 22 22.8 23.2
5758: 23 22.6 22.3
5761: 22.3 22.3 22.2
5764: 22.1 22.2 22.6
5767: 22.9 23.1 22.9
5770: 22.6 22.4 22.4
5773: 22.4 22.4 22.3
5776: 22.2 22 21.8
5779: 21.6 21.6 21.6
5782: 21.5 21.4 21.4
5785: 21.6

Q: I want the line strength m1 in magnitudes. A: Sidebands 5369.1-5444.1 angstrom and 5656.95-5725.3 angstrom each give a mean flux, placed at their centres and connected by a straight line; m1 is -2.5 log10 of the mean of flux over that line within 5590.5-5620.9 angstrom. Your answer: 0.02 mag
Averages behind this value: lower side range 22.7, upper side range 22.5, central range 22.1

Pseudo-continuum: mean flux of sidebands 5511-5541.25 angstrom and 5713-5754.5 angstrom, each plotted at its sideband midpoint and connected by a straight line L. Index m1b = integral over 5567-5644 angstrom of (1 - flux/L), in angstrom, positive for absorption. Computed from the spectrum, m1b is 1.3 angstrom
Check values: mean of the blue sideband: 22.8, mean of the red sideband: 23.1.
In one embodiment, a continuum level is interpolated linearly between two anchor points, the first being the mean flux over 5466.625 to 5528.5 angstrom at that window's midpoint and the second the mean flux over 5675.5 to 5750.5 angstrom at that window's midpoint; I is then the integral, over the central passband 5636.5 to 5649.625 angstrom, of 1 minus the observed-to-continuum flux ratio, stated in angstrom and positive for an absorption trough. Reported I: 0.3 angstrom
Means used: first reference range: 22.7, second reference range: 22.7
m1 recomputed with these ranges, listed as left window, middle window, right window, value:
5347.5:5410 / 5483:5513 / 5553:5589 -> 0.01 mag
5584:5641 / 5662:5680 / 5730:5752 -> 0.01 mag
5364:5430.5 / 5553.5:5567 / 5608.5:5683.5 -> -0.01 mag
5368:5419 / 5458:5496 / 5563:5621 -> -0.02 mag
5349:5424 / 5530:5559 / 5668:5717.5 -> -0.02 mag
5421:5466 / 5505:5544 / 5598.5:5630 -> 0.00 mag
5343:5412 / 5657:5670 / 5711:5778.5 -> 0.02 mag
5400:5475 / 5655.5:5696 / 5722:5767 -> 0.02 mag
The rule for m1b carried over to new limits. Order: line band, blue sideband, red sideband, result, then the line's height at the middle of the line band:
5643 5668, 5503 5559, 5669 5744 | 0.2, 22.7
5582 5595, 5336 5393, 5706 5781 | 0.3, 22.8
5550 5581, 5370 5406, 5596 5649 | -0.7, 22.4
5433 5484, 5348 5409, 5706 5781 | -0.2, 22.8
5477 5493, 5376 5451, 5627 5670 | 0.0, 22.7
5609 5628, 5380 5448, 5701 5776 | 0.0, 22.7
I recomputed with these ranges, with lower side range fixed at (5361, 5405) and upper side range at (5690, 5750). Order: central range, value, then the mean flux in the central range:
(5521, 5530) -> 0.06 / 22.6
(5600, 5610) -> 0.41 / 21.9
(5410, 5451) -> -0.29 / 22.9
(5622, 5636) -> -0.16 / 23.1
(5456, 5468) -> -0.12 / 23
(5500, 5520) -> 0.28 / 22.5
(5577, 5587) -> -0.40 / 23.7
